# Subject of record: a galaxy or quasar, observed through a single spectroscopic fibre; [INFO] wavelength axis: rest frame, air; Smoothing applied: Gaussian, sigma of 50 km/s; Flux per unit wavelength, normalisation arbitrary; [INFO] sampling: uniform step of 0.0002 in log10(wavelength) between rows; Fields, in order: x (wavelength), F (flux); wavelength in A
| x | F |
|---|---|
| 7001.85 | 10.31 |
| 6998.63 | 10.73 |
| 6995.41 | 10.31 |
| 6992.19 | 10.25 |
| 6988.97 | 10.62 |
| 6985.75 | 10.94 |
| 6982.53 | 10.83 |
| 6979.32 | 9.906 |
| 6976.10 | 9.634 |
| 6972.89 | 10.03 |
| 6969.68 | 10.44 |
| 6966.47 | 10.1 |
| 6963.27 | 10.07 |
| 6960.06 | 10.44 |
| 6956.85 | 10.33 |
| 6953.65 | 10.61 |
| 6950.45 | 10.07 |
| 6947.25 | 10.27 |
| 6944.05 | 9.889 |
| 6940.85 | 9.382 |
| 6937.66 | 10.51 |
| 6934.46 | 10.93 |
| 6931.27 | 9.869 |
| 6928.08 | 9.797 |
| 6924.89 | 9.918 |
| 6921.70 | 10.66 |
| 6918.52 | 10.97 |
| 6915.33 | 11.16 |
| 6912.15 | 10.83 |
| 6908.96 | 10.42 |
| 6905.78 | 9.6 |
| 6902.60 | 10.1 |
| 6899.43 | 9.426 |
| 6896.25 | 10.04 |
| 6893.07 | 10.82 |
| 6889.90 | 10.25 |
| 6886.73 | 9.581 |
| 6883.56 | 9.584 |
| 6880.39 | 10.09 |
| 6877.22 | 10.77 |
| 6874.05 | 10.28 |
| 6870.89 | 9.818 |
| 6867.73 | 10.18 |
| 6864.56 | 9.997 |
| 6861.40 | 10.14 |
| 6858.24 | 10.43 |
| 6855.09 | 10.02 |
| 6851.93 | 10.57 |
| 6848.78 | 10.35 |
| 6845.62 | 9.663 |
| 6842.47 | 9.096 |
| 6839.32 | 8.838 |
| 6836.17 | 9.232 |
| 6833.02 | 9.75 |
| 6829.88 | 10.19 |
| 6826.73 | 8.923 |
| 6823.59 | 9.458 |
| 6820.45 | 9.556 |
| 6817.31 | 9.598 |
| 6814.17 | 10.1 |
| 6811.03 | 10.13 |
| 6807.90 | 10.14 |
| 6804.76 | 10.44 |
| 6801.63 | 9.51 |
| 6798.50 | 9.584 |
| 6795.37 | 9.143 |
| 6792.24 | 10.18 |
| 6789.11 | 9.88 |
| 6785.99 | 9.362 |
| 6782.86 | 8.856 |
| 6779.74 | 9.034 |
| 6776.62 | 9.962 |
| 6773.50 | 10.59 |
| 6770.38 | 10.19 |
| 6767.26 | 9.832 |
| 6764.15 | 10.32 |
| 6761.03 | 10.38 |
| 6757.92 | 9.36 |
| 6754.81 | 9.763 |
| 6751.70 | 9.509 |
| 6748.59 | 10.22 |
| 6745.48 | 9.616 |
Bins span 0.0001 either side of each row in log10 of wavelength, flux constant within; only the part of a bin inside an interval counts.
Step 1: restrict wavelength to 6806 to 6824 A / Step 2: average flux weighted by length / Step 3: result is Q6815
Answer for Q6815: 9.86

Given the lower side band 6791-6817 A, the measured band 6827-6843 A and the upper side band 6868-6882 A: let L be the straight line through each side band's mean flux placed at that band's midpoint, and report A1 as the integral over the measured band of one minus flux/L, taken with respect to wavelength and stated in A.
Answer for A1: 1.0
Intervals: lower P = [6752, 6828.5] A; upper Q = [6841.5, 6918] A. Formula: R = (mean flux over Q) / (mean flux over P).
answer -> 1.04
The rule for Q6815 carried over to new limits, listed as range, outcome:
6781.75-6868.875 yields 9.76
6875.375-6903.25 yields 10.1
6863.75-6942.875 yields 10.2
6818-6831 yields 9.51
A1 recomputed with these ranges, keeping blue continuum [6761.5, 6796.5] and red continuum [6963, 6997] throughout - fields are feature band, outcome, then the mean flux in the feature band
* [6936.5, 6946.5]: 0.3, 9.93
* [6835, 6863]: 0.4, 9.83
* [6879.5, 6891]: 0.2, 9.85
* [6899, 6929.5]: -0.6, 10.3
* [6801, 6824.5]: -0.1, 9.89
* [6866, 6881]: -0.3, 10.2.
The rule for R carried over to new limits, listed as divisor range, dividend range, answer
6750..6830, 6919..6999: 1.05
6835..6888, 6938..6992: 1.03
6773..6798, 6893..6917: 1.07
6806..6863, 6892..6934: 1.05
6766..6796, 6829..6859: 1.01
